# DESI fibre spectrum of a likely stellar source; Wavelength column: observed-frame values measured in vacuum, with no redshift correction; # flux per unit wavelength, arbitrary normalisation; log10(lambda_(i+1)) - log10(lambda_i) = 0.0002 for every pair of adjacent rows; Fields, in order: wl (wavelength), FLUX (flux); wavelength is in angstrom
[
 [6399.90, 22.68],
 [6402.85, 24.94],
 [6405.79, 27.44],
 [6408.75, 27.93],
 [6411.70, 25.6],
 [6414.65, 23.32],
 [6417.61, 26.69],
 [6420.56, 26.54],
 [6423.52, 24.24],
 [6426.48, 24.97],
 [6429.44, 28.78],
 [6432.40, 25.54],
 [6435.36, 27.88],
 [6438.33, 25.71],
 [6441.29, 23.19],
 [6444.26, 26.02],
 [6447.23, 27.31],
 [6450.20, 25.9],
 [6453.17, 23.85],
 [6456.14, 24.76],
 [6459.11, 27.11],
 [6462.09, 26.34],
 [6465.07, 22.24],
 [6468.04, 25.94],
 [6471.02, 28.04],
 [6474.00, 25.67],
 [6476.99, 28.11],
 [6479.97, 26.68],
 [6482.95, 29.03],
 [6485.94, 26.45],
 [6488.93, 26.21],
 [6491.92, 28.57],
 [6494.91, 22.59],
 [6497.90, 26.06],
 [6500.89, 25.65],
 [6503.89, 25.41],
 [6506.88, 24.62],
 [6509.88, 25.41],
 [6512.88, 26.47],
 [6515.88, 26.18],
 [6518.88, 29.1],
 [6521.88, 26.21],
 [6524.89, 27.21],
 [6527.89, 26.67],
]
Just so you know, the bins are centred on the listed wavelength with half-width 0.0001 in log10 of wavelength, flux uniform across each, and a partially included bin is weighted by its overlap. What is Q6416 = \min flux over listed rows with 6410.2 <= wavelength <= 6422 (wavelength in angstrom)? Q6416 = 23.32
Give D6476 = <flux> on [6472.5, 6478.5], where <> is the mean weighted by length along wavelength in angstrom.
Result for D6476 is 26.9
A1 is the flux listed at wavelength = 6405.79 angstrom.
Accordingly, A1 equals 27.44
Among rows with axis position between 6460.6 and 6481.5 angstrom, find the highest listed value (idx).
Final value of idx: 28.11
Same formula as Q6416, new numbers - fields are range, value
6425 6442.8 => 23.19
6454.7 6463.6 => 24.76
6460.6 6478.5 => 22.24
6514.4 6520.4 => 26.18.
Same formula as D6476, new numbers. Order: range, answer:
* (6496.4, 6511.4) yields 25.4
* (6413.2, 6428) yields 25.2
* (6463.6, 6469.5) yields 24.1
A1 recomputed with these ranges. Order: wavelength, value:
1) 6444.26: 26.02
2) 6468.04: 25.94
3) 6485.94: 26.45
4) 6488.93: 26.21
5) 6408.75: 27.93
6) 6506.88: 24.62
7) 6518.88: 29.1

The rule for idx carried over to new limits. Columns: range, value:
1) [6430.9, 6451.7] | 27.88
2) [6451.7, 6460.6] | 27.11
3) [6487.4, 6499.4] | 28.57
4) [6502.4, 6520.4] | 29.1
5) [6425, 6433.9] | 28.78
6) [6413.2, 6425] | 26.69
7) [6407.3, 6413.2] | 27.93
